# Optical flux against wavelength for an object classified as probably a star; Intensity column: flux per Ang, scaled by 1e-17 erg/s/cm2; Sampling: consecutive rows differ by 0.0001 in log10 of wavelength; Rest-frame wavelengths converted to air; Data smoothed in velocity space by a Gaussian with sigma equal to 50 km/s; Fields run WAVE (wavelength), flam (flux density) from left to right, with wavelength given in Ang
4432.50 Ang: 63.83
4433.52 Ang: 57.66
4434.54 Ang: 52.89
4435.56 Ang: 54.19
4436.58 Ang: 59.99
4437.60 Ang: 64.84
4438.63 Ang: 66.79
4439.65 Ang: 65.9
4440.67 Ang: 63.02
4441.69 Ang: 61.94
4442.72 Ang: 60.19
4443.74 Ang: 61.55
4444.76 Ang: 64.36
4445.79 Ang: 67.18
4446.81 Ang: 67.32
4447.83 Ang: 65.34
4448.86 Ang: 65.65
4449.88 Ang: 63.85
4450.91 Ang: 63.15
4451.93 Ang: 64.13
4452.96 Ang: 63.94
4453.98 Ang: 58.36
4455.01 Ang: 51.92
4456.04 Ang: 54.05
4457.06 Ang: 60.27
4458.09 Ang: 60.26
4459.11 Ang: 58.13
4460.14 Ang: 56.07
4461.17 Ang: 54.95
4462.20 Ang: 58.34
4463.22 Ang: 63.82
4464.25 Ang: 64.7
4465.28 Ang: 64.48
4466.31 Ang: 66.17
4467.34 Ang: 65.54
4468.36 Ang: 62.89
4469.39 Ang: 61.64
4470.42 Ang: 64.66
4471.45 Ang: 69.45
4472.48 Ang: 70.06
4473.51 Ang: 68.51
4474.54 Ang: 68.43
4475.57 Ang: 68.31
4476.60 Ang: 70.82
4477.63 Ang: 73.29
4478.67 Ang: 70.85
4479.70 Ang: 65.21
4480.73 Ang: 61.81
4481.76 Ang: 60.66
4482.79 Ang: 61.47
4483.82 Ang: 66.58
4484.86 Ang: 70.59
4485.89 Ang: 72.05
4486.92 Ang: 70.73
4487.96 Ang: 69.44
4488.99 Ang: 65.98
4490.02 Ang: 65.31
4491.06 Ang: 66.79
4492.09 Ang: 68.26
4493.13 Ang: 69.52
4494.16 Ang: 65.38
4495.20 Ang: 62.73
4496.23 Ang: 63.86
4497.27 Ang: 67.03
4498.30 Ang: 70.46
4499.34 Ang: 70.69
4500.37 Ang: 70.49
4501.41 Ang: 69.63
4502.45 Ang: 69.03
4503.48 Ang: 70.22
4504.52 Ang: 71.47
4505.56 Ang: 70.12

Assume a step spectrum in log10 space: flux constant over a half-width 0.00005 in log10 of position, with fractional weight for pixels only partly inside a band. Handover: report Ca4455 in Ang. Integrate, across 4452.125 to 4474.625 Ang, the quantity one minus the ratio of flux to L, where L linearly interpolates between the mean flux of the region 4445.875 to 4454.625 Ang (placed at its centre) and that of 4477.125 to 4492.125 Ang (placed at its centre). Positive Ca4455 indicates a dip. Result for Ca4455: 1.1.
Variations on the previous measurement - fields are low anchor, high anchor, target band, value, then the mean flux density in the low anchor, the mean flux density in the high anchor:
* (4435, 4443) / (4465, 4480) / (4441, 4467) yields 1.1 Ang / 62.1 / 67.4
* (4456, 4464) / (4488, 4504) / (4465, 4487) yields -1.5 Ang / 58.7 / 67.8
